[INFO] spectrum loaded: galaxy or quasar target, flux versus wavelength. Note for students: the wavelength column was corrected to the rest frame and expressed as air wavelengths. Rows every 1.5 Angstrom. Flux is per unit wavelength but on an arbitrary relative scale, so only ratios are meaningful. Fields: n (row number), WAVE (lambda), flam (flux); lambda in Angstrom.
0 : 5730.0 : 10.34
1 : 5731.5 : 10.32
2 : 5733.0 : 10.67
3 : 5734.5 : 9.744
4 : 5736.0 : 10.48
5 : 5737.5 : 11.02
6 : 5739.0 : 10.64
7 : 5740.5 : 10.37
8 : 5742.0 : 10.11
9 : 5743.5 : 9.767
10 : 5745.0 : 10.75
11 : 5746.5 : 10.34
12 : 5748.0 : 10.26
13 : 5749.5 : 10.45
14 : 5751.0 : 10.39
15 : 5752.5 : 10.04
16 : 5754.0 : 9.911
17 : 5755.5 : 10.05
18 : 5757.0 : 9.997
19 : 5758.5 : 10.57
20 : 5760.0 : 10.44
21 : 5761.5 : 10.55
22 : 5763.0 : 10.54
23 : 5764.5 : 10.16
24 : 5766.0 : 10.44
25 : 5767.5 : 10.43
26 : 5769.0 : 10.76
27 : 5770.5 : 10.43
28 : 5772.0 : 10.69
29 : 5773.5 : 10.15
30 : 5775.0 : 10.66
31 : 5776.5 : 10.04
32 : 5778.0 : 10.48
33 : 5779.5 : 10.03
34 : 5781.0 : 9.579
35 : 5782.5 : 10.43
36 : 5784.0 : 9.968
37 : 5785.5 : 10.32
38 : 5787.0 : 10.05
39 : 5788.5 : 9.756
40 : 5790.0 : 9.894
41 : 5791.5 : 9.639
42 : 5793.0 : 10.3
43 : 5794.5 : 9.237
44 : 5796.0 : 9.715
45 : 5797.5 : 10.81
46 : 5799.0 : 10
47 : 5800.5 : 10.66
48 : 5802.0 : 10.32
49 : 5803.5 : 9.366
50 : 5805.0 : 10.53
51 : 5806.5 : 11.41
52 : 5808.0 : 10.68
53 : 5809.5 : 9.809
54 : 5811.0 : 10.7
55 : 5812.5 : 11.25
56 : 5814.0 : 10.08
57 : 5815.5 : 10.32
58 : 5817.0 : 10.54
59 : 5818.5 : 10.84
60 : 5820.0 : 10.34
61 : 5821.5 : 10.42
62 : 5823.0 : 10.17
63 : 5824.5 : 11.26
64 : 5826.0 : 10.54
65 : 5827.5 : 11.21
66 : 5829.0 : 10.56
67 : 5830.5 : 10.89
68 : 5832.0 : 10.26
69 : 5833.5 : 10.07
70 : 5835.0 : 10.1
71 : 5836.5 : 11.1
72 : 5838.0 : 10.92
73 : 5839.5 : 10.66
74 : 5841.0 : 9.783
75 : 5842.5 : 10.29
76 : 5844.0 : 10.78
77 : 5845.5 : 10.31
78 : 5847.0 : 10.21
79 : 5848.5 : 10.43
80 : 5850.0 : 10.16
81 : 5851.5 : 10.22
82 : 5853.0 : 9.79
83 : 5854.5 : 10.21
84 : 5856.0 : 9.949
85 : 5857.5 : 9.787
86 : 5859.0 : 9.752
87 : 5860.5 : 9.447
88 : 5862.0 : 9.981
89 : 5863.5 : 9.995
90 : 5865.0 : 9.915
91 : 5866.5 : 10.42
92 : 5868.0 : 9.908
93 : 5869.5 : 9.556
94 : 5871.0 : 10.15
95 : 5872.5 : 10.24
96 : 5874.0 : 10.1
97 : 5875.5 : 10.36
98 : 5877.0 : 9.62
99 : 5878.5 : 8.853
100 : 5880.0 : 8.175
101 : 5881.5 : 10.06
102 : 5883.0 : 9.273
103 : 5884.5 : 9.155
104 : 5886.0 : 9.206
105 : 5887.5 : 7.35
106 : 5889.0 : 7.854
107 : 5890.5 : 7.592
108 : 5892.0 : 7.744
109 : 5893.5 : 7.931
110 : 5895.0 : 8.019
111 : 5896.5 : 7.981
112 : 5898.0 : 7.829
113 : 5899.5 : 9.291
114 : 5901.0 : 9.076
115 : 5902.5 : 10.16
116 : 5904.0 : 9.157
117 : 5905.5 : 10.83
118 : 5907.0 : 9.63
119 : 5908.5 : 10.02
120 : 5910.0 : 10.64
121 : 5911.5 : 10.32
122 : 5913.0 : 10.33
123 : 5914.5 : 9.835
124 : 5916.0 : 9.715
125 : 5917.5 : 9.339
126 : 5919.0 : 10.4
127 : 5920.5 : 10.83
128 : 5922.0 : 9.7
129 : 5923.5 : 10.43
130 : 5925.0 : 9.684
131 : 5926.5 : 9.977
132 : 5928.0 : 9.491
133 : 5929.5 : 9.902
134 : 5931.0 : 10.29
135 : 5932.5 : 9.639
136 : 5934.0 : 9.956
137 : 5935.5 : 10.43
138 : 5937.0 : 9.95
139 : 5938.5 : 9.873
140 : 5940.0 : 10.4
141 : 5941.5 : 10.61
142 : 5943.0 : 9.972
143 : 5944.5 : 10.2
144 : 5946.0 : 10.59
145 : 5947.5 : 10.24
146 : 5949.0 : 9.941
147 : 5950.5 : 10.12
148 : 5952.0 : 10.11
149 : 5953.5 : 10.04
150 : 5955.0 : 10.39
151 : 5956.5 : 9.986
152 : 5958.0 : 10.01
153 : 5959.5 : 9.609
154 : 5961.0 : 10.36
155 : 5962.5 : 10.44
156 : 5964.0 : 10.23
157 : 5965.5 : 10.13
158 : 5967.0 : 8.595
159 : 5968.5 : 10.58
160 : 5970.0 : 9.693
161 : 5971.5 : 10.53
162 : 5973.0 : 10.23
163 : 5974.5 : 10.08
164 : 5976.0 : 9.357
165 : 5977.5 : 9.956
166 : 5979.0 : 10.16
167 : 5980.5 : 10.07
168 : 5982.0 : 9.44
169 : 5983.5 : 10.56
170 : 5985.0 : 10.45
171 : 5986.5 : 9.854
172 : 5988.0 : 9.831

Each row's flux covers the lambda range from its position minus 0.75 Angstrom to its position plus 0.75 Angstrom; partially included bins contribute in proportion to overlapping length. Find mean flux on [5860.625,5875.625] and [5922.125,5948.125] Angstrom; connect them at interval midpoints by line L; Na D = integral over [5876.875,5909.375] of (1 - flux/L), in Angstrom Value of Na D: 3.88 Angstrom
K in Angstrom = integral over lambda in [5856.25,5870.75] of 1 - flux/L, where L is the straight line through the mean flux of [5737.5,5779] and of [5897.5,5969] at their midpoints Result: 0.4 Angstrom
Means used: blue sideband 10.4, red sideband 9.99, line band 9.88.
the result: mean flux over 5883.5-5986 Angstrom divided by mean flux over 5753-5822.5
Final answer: 0.9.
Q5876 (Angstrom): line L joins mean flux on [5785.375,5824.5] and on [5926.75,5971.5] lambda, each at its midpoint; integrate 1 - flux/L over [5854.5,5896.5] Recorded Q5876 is 3.8 Angstrom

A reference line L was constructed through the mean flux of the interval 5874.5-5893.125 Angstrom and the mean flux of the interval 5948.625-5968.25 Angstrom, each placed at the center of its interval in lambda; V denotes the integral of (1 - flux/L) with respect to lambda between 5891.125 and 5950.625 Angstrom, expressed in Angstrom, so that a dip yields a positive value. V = -2.3 Angstrom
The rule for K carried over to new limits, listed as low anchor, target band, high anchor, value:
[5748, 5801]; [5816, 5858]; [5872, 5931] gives -2.6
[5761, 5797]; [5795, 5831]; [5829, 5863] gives -1.0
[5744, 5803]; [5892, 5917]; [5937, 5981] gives 1.9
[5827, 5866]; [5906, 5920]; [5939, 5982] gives 0.1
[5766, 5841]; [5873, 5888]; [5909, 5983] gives 1.4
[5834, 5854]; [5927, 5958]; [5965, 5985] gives -0.1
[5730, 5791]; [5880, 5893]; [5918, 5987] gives 2.1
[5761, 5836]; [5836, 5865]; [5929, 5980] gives 0.2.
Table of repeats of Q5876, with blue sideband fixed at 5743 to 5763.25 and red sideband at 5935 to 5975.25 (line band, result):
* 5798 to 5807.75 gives -0.2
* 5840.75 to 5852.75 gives -0.1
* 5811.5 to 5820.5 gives -0.3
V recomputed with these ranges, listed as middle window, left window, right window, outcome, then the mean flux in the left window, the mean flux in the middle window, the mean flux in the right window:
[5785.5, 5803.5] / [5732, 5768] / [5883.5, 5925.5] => 0.0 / 10.3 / 10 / 9.28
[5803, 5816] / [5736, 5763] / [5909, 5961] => -0.3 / 10.3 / 10.5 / 10.1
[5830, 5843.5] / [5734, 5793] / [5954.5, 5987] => -0.4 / 10.3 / 10.5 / 10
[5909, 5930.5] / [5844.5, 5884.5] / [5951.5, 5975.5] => -0.2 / 9.87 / 10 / 10.1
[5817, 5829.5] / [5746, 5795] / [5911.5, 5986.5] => -0.6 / 10.2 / 10.7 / 10.1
